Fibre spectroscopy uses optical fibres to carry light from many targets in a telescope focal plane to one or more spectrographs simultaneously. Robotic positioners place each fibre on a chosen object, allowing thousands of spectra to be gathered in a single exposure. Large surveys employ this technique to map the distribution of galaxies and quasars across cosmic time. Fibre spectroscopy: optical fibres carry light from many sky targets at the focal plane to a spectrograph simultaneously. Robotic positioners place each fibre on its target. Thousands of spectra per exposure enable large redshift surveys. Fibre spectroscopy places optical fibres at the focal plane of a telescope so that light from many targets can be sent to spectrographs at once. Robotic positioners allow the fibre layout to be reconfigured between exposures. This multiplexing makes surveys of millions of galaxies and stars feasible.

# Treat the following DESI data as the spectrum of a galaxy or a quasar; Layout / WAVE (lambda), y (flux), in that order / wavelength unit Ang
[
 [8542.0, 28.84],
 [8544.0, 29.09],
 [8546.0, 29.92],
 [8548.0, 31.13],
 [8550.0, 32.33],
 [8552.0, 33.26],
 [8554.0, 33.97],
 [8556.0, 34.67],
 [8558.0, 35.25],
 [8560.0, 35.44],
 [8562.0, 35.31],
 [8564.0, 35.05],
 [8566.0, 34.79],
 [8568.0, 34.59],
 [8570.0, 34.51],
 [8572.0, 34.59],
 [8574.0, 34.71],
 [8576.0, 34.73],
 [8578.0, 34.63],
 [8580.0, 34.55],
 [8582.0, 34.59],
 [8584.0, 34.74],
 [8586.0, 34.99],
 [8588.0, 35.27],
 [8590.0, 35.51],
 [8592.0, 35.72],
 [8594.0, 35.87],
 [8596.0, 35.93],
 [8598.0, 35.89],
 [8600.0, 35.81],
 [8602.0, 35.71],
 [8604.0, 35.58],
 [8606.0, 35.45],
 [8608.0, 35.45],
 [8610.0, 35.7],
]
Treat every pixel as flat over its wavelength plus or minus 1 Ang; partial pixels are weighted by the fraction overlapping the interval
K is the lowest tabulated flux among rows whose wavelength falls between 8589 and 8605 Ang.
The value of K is 35.51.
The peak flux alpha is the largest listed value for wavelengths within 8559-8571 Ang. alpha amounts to 35.44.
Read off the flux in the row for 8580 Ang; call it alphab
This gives 34.55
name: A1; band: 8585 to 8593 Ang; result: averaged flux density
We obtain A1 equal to 35.4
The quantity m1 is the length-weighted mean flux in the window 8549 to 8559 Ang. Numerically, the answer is 33.9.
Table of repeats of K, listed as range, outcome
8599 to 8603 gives 35.71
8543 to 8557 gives 29.09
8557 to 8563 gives 35.25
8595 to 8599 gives 35.89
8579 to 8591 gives 34.55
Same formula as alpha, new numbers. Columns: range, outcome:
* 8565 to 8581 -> 34.79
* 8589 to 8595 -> 35.87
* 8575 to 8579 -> 34.73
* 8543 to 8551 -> 32.33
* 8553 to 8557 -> 34.67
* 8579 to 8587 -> 34.99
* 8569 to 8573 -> 34.59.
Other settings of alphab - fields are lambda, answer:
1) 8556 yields 34.67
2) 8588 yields 35.27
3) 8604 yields 35.58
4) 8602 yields 35.71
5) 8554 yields 33.97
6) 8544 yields 29.09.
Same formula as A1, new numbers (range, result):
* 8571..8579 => 34.7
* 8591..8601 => 35.8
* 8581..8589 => 34.9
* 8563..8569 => 34.8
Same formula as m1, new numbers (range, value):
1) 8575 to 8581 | 34.6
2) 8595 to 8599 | 35.9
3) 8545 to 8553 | 31.7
